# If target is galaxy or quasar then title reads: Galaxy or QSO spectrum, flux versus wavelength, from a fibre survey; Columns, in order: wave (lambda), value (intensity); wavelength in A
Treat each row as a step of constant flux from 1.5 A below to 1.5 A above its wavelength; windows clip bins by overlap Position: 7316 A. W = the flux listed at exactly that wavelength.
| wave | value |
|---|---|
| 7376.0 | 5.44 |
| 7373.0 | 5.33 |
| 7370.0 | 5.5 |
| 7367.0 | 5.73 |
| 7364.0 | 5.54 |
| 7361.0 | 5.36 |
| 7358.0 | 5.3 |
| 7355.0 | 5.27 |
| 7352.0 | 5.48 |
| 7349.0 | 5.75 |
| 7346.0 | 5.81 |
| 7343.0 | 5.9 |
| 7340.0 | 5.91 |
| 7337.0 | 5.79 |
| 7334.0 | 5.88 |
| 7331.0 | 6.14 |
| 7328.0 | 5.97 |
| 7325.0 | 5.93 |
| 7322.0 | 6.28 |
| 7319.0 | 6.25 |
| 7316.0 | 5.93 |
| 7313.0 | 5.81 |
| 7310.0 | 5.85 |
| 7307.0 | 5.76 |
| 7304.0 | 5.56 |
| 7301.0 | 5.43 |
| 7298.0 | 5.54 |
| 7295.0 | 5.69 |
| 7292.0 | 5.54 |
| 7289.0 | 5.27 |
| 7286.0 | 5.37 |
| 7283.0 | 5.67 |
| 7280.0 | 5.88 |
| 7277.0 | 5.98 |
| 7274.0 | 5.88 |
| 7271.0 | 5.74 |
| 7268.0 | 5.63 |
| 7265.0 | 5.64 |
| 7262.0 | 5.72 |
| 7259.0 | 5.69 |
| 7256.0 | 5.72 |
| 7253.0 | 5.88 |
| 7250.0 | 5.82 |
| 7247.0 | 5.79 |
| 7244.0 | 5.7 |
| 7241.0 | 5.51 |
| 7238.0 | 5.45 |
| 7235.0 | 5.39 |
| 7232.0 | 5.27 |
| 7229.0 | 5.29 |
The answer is 5.93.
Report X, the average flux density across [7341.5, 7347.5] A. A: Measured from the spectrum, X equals 5.86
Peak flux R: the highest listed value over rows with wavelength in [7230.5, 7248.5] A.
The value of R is 5.79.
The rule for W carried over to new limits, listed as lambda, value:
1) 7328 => 5.97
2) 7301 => 5.43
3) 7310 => 5.85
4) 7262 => 5.72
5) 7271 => 5.74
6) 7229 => 5.29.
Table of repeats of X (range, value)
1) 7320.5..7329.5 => 6.06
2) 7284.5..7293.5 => 5.39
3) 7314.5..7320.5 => 6.09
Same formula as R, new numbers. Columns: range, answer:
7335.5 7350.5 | 5.91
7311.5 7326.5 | 6.28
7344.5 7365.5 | 5.81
